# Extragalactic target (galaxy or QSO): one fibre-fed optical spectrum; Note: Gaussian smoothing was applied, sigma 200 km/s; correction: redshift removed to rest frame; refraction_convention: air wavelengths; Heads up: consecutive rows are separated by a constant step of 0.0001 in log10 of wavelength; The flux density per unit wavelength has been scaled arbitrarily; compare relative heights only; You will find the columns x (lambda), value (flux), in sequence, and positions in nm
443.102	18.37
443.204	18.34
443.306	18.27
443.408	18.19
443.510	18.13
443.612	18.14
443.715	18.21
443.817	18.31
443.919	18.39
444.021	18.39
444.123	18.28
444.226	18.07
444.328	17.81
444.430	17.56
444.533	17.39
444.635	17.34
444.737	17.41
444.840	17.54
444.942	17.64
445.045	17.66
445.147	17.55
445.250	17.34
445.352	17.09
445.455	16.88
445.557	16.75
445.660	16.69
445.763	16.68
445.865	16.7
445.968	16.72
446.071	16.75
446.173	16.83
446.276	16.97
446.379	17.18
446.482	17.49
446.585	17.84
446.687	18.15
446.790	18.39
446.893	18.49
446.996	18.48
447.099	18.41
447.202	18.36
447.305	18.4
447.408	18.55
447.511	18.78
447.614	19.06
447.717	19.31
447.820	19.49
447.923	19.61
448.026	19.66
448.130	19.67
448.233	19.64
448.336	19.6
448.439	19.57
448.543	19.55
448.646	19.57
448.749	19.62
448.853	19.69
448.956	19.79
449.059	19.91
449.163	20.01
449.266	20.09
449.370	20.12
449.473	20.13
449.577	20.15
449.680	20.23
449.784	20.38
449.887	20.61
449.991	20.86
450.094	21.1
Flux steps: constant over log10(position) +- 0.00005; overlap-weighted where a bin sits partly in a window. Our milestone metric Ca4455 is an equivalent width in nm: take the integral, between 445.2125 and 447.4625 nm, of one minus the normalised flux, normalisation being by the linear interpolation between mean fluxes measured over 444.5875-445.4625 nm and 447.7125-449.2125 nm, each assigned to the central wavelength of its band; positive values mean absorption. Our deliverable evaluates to 0.09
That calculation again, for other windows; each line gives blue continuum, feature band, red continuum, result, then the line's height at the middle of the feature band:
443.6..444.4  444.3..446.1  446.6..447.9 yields 0.11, 18.4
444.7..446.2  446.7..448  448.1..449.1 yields -0.01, 18.6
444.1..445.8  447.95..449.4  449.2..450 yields 0.00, 19.7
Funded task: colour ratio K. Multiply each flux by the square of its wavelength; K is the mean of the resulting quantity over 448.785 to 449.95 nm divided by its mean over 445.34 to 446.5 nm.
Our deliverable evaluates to 1.21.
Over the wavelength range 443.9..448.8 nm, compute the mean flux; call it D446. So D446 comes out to 18.1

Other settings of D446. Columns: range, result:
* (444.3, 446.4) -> 17.2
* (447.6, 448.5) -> 19.5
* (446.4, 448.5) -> 18.8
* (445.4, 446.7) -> 17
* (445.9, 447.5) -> 17.8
